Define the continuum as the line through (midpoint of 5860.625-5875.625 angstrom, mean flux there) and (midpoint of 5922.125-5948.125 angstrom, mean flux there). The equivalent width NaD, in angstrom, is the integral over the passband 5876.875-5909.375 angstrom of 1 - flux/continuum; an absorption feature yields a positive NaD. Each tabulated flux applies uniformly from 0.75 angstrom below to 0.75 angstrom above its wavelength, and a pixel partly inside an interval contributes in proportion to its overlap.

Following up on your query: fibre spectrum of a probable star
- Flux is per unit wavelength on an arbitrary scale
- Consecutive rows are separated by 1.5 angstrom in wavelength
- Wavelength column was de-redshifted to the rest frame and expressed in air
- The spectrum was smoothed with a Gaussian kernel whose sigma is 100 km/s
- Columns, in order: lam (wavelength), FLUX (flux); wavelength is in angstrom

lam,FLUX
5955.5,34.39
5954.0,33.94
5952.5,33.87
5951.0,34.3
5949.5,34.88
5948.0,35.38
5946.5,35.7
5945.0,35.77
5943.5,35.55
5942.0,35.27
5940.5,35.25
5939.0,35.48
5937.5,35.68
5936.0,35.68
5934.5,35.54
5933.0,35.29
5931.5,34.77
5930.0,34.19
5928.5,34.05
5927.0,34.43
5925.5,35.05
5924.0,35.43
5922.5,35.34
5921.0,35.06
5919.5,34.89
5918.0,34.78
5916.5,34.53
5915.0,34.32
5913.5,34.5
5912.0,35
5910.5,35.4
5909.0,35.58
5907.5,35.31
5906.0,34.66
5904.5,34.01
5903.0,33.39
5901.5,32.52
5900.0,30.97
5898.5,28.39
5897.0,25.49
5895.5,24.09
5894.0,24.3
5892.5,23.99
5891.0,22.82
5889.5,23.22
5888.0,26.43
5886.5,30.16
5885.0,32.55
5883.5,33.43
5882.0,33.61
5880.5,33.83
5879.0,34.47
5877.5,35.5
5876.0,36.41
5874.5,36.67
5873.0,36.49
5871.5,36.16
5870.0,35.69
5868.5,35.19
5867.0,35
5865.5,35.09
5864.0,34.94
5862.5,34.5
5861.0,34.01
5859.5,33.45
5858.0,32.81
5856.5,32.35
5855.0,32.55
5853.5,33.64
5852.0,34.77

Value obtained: 4.6 angstrom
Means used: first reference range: 35.4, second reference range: 35.2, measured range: 30.3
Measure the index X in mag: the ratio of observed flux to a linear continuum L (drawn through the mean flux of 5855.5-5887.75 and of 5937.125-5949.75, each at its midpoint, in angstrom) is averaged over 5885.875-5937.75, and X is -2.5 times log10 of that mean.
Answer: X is 0.09 mag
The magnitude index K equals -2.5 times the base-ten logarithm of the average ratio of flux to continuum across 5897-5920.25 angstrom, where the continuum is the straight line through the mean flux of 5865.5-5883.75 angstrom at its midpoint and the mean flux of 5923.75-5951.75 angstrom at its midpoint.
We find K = 0.05 mag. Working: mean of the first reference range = 35.2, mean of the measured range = 33.6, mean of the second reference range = 35.1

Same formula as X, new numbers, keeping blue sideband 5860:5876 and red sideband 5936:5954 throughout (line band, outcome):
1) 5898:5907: 0.09 mag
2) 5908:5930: 0.01 mag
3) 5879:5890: 0.15 mag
